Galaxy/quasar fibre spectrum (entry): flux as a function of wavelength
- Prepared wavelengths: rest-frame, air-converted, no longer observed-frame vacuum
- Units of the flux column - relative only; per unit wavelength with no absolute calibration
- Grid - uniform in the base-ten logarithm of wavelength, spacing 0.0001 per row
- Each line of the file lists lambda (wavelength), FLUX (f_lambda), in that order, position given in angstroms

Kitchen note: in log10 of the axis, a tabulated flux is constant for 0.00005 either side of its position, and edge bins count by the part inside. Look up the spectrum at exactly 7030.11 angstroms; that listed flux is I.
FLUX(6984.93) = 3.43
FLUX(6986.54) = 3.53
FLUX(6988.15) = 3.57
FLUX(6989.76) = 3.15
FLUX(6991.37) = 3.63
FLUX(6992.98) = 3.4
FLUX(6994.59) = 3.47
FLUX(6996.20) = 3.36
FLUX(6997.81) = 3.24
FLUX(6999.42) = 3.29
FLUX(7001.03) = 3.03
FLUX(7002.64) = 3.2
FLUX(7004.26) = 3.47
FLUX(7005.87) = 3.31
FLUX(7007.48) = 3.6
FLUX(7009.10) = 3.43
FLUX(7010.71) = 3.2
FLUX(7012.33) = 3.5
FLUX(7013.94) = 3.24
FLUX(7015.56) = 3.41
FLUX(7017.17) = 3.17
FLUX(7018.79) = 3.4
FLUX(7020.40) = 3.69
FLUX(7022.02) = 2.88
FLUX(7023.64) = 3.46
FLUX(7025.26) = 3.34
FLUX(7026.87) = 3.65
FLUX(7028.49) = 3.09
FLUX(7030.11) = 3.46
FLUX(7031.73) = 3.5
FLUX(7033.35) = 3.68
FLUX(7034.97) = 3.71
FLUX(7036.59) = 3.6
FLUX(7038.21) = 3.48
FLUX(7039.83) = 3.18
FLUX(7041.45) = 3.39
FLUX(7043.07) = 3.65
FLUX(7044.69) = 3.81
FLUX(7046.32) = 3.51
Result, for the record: 3.46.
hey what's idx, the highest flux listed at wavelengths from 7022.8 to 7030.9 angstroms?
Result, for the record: 3.65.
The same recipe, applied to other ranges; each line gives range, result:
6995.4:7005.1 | 3.47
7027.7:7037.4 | 3.71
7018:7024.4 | 3.69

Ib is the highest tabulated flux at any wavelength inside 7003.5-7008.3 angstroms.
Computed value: 3.6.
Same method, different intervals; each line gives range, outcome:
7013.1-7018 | 3.41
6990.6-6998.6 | 3.63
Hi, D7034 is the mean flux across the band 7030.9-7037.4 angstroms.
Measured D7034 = 3.62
